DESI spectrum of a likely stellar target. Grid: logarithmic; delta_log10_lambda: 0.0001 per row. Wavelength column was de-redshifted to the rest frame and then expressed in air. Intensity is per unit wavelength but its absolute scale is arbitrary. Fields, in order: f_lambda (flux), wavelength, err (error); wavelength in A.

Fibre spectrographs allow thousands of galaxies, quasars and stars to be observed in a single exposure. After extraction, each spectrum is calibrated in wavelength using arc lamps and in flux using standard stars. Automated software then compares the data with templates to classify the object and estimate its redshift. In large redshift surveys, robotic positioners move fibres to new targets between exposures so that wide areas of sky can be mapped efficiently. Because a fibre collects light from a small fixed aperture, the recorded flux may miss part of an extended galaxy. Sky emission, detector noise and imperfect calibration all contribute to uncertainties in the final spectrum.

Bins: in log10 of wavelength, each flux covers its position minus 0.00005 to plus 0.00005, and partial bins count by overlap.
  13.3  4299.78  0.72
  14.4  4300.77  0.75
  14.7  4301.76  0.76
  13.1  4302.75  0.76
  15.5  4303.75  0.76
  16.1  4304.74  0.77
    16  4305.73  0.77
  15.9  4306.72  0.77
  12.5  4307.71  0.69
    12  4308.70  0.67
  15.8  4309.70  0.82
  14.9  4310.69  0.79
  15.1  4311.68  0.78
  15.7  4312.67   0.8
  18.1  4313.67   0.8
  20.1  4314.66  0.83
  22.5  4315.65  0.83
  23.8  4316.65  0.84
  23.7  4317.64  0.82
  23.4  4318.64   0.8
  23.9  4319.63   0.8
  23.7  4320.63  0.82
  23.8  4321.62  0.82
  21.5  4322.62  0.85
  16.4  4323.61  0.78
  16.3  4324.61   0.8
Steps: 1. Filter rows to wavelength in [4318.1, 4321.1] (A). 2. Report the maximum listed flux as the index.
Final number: 23.9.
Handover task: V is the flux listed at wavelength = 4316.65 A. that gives 23.8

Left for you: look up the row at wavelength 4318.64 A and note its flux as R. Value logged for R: 23.4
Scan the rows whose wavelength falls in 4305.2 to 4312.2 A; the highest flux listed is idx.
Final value 16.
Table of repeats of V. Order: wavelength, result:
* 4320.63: 23.7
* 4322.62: 21.5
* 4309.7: 15.8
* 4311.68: 15.1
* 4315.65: 22.5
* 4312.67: 15.7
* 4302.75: 13.1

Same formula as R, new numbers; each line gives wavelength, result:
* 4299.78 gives 13.3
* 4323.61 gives 16.4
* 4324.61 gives 16.3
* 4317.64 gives 23.7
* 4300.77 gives 14.4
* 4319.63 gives 23.9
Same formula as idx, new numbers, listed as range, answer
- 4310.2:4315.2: 20.1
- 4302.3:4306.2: 16.1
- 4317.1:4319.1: 23.7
